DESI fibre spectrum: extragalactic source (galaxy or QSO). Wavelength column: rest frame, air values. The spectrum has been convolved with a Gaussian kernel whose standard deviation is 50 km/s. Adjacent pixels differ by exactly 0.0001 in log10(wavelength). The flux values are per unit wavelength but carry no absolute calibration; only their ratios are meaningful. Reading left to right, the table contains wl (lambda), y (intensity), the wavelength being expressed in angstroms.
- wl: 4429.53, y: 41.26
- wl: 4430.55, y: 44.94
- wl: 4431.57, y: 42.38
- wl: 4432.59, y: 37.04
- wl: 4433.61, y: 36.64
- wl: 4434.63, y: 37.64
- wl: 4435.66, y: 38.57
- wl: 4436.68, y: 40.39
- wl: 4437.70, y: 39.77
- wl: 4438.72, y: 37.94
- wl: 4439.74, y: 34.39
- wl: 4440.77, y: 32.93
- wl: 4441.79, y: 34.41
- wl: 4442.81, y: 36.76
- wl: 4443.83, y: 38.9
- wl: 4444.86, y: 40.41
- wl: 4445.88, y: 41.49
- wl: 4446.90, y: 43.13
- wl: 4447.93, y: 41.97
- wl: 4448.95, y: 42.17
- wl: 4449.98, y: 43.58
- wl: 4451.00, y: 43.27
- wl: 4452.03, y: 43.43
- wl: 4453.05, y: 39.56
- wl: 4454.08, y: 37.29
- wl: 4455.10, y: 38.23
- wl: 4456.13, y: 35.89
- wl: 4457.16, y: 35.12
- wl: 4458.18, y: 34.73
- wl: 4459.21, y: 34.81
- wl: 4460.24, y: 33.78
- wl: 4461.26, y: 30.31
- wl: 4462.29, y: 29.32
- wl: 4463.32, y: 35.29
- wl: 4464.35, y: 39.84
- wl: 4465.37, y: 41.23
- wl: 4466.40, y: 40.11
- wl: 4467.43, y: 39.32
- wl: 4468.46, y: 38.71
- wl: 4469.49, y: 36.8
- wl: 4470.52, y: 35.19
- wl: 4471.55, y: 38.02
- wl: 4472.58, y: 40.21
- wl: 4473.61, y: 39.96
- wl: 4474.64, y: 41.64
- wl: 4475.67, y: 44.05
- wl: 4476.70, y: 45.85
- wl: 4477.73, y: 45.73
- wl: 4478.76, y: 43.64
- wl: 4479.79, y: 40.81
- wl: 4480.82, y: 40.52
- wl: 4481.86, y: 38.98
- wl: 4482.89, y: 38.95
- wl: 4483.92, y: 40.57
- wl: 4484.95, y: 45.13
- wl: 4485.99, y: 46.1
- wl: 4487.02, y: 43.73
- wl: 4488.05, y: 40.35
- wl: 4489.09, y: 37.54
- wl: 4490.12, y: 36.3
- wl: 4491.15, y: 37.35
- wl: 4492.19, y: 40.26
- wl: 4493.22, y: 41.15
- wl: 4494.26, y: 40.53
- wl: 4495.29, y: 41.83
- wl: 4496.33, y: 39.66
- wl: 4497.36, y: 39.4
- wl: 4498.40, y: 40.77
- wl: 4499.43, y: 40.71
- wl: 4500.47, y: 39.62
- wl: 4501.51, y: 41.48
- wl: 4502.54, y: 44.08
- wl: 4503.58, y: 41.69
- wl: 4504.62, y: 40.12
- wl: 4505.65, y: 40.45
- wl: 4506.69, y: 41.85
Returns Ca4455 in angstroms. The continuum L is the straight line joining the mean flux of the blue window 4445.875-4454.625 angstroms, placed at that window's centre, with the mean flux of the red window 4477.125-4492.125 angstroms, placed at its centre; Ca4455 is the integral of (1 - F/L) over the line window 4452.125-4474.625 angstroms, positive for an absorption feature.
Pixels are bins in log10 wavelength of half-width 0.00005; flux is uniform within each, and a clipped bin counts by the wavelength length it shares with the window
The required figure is 2.41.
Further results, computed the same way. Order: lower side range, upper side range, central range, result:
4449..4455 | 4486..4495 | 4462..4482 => 0.37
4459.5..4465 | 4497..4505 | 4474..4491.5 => -1.86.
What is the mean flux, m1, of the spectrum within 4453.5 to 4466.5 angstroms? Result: 35.7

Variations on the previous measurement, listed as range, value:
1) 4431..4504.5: 39.4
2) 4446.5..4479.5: 39.1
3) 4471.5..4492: 41.3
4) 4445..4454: 42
